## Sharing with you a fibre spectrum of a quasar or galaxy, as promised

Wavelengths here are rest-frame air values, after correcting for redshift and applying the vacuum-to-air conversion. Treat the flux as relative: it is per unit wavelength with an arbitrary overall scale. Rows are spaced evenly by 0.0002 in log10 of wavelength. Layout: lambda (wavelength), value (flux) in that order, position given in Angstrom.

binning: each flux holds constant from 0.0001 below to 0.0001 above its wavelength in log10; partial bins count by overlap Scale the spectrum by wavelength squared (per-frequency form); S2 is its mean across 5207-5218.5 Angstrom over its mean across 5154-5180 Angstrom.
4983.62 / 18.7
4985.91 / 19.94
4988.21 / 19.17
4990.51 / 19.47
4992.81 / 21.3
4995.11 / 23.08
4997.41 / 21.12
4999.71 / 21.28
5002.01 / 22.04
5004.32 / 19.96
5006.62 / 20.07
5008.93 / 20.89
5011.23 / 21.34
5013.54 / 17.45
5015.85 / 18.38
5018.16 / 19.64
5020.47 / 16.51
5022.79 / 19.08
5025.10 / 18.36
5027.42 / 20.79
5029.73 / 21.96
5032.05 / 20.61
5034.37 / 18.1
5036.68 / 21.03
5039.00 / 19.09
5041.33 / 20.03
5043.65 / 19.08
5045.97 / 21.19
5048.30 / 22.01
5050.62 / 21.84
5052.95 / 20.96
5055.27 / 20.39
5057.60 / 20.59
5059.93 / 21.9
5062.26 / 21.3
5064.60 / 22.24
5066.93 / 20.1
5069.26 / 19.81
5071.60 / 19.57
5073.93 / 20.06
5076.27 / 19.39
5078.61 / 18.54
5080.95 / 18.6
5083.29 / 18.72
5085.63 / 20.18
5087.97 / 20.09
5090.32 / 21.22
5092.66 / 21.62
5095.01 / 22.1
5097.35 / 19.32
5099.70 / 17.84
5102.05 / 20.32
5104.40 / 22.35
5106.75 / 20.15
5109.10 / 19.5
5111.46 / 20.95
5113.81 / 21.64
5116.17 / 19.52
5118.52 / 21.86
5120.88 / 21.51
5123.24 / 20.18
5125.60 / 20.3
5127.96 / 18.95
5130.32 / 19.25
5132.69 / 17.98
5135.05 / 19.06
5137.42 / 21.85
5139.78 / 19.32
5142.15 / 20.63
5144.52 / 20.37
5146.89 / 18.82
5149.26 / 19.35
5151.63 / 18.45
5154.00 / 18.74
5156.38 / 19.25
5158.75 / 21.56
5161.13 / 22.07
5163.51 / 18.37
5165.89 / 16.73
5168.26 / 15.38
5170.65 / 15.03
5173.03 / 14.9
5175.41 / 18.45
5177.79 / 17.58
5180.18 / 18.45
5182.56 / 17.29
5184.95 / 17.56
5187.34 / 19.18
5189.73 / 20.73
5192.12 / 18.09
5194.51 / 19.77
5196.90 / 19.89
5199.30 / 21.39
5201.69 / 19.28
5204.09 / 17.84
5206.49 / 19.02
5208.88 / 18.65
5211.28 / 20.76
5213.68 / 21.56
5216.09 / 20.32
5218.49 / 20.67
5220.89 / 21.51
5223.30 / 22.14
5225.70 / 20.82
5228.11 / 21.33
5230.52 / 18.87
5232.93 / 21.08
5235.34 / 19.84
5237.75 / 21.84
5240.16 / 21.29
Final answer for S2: 1.15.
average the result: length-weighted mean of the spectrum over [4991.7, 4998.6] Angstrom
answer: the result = 21.8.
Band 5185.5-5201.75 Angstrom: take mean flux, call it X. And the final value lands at 19.7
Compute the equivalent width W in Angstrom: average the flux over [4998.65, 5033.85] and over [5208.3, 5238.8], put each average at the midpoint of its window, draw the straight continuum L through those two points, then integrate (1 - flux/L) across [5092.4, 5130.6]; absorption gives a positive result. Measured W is -0.3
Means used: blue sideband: 19.9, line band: 20.4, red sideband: 20.8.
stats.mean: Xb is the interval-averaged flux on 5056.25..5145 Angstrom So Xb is 20.2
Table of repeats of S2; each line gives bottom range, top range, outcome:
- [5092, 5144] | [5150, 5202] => 0.94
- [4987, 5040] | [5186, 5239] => 1.09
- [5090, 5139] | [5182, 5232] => 1.01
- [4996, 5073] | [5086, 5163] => 1.03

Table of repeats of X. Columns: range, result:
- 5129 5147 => 19.7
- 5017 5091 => 20.1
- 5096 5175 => 19.4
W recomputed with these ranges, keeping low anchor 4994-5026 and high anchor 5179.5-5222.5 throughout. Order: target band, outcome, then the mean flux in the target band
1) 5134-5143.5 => -0.3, 20.2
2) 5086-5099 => -0.6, 20.7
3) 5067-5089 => 0.4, 19.5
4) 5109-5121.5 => -0.7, 20.9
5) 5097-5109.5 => -0.1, 20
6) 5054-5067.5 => -0.9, 21.1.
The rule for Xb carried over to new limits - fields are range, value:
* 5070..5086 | 19.3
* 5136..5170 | 19.3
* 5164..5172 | 15.9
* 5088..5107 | 20.6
